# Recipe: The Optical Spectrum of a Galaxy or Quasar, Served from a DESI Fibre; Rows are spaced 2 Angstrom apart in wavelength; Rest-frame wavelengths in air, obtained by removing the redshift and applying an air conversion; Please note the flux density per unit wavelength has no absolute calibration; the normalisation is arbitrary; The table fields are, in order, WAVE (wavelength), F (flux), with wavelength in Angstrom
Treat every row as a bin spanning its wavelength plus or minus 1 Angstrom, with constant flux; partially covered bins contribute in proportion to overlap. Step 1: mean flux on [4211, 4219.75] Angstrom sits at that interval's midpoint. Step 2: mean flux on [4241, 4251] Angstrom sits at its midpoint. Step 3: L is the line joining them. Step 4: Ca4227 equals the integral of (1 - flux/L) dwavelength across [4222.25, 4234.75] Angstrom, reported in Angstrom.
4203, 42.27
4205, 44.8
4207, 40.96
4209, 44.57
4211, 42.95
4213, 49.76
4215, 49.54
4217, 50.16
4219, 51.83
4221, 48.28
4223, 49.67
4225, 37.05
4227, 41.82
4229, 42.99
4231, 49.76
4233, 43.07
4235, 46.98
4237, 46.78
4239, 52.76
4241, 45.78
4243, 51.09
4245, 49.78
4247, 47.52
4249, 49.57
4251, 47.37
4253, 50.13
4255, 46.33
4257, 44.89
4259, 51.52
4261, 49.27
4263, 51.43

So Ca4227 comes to 1.3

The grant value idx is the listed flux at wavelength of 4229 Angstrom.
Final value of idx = 42.99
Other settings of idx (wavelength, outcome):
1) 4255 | 46.33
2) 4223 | 49.67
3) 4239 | 52.76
